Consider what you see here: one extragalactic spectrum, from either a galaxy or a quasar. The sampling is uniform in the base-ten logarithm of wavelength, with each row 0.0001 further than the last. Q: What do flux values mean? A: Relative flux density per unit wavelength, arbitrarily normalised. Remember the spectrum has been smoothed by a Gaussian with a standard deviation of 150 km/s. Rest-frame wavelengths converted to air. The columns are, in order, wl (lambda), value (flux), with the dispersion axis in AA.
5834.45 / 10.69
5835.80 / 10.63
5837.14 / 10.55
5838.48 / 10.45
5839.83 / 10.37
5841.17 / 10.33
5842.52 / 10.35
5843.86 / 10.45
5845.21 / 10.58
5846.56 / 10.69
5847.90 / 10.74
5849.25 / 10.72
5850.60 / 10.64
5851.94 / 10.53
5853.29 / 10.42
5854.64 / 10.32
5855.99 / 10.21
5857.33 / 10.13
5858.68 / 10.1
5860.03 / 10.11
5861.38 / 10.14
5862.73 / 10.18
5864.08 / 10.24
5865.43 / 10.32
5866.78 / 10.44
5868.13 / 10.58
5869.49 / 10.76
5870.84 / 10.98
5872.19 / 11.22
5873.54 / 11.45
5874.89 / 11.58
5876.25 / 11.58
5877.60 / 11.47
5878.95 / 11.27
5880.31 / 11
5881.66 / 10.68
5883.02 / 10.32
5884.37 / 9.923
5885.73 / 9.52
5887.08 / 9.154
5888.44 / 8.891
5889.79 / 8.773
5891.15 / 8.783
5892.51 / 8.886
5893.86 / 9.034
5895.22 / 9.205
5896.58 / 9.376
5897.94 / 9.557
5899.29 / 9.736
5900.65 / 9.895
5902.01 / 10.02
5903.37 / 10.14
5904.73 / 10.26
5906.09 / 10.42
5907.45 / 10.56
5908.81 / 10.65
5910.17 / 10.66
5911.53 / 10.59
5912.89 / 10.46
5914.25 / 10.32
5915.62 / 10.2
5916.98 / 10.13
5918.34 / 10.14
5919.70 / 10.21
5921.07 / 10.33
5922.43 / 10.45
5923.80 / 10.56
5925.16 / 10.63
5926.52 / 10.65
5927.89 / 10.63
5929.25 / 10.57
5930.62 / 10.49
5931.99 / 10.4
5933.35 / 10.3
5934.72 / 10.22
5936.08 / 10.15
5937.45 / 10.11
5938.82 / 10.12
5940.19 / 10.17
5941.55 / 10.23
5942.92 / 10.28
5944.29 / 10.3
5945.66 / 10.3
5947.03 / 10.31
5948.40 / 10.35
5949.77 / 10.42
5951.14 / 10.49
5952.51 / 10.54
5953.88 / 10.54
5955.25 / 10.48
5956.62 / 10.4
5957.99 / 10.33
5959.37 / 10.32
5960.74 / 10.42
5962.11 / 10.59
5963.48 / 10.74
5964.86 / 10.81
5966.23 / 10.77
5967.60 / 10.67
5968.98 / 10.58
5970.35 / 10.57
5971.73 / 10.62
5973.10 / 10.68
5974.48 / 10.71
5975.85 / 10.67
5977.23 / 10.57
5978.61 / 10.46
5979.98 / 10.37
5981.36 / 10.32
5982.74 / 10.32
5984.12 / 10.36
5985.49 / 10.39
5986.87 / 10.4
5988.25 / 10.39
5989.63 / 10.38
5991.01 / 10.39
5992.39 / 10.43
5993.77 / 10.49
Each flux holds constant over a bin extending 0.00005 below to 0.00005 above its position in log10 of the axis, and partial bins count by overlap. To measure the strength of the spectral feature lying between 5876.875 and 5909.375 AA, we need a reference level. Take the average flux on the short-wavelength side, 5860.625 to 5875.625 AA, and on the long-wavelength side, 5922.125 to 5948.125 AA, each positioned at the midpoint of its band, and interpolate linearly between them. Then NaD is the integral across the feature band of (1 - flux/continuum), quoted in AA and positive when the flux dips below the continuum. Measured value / 2.1 AA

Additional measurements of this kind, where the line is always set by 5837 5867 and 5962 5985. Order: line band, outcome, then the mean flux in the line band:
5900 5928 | 0.3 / 10.4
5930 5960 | 0.6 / 10.3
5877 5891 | 0.5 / 10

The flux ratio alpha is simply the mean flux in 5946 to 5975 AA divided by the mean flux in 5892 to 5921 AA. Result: 1.0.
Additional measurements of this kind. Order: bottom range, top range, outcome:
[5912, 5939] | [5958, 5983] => 1.02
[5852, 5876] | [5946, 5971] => 1.00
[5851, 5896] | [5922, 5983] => 1.02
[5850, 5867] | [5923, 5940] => 1.01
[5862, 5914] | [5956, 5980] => 1.03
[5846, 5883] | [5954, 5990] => 0.98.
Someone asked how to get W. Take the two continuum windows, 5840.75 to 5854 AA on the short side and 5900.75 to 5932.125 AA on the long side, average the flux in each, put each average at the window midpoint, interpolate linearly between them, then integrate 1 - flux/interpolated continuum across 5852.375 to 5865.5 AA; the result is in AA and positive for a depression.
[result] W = 0.4 AA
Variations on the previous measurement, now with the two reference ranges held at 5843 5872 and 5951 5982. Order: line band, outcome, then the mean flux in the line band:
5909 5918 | 0.1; 10.4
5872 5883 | -0.8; 11.2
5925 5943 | 0.3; 10.3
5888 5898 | 1.4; 9.04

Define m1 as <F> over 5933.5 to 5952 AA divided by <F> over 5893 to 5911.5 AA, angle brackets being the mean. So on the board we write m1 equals 1.0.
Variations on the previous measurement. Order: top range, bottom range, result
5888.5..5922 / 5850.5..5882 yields 0.93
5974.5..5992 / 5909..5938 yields 1.00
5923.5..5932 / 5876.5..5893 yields 1.06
